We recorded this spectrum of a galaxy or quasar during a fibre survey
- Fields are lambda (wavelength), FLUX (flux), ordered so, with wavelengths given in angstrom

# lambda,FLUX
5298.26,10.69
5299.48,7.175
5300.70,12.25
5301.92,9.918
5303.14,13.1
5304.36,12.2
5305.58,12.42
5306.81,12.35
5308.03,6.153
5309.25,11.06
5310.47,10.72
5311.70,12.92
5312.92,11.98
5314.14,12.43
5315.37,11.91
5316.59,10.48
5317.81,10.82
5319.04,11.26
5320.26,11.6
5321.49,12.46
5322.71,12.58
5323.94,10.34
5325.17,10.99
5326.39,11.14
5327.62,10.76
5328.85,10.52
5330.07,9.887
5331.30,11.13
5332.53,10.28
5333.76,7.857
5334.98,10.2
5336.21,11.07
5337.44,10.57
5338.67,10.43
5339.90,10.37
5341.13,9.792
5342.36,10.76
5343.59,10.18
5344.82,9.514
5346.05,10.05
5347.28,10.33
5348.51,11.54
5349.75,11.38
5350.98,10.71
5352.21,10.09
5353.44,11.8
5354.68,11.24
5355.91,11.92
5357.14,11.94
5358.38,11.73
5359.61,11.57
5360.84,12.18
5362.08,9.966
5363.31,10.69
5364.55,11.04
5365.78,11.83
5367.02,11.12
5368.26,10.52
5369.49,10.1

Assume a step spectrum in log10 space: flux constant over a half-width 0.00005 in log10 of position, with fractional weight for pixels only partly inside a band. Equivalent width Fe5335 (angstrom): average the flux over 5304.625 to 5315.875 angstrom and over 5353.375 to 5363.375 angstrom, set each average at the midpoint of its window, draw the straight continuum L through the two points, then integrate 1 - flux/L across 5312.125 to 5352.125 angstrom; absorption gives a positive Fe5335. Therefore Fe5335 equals 2.1 angstrom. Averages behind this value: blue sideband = 11.3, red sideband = 11.5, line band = 10.8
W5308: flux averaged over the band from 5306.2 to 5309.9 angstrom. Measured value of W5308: 9.88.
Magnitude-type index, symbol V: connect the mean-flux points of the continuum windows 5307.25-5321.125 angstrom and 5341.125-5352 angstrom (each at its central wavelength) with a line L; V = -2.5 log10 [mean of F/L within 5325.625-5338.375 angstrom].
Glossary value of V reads 0.04 mag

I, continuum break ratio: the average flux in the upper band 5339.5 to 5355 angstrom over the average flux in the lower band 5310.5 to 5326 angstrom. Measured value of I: 0.91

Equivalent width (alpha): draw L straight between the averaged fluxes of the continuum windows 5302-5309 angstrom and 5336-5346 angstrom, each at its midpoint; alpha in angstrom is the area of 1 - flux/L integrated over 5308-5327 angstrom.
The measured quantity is -0.9 angstrom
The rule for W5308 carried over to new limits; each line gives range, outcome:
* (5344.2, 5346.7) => 9.8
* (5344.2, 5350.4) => 10.6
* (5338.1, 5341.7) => 10.2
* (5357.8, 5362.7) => 11.4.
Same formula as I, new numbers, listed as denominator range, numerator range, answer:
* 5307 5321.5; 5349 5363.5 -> 1.01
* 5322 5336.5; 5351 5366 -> 1.07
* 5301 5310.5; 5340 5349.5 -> 0.94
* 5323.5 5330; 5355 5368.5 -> 1.06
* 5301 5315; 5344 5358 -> 0.96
